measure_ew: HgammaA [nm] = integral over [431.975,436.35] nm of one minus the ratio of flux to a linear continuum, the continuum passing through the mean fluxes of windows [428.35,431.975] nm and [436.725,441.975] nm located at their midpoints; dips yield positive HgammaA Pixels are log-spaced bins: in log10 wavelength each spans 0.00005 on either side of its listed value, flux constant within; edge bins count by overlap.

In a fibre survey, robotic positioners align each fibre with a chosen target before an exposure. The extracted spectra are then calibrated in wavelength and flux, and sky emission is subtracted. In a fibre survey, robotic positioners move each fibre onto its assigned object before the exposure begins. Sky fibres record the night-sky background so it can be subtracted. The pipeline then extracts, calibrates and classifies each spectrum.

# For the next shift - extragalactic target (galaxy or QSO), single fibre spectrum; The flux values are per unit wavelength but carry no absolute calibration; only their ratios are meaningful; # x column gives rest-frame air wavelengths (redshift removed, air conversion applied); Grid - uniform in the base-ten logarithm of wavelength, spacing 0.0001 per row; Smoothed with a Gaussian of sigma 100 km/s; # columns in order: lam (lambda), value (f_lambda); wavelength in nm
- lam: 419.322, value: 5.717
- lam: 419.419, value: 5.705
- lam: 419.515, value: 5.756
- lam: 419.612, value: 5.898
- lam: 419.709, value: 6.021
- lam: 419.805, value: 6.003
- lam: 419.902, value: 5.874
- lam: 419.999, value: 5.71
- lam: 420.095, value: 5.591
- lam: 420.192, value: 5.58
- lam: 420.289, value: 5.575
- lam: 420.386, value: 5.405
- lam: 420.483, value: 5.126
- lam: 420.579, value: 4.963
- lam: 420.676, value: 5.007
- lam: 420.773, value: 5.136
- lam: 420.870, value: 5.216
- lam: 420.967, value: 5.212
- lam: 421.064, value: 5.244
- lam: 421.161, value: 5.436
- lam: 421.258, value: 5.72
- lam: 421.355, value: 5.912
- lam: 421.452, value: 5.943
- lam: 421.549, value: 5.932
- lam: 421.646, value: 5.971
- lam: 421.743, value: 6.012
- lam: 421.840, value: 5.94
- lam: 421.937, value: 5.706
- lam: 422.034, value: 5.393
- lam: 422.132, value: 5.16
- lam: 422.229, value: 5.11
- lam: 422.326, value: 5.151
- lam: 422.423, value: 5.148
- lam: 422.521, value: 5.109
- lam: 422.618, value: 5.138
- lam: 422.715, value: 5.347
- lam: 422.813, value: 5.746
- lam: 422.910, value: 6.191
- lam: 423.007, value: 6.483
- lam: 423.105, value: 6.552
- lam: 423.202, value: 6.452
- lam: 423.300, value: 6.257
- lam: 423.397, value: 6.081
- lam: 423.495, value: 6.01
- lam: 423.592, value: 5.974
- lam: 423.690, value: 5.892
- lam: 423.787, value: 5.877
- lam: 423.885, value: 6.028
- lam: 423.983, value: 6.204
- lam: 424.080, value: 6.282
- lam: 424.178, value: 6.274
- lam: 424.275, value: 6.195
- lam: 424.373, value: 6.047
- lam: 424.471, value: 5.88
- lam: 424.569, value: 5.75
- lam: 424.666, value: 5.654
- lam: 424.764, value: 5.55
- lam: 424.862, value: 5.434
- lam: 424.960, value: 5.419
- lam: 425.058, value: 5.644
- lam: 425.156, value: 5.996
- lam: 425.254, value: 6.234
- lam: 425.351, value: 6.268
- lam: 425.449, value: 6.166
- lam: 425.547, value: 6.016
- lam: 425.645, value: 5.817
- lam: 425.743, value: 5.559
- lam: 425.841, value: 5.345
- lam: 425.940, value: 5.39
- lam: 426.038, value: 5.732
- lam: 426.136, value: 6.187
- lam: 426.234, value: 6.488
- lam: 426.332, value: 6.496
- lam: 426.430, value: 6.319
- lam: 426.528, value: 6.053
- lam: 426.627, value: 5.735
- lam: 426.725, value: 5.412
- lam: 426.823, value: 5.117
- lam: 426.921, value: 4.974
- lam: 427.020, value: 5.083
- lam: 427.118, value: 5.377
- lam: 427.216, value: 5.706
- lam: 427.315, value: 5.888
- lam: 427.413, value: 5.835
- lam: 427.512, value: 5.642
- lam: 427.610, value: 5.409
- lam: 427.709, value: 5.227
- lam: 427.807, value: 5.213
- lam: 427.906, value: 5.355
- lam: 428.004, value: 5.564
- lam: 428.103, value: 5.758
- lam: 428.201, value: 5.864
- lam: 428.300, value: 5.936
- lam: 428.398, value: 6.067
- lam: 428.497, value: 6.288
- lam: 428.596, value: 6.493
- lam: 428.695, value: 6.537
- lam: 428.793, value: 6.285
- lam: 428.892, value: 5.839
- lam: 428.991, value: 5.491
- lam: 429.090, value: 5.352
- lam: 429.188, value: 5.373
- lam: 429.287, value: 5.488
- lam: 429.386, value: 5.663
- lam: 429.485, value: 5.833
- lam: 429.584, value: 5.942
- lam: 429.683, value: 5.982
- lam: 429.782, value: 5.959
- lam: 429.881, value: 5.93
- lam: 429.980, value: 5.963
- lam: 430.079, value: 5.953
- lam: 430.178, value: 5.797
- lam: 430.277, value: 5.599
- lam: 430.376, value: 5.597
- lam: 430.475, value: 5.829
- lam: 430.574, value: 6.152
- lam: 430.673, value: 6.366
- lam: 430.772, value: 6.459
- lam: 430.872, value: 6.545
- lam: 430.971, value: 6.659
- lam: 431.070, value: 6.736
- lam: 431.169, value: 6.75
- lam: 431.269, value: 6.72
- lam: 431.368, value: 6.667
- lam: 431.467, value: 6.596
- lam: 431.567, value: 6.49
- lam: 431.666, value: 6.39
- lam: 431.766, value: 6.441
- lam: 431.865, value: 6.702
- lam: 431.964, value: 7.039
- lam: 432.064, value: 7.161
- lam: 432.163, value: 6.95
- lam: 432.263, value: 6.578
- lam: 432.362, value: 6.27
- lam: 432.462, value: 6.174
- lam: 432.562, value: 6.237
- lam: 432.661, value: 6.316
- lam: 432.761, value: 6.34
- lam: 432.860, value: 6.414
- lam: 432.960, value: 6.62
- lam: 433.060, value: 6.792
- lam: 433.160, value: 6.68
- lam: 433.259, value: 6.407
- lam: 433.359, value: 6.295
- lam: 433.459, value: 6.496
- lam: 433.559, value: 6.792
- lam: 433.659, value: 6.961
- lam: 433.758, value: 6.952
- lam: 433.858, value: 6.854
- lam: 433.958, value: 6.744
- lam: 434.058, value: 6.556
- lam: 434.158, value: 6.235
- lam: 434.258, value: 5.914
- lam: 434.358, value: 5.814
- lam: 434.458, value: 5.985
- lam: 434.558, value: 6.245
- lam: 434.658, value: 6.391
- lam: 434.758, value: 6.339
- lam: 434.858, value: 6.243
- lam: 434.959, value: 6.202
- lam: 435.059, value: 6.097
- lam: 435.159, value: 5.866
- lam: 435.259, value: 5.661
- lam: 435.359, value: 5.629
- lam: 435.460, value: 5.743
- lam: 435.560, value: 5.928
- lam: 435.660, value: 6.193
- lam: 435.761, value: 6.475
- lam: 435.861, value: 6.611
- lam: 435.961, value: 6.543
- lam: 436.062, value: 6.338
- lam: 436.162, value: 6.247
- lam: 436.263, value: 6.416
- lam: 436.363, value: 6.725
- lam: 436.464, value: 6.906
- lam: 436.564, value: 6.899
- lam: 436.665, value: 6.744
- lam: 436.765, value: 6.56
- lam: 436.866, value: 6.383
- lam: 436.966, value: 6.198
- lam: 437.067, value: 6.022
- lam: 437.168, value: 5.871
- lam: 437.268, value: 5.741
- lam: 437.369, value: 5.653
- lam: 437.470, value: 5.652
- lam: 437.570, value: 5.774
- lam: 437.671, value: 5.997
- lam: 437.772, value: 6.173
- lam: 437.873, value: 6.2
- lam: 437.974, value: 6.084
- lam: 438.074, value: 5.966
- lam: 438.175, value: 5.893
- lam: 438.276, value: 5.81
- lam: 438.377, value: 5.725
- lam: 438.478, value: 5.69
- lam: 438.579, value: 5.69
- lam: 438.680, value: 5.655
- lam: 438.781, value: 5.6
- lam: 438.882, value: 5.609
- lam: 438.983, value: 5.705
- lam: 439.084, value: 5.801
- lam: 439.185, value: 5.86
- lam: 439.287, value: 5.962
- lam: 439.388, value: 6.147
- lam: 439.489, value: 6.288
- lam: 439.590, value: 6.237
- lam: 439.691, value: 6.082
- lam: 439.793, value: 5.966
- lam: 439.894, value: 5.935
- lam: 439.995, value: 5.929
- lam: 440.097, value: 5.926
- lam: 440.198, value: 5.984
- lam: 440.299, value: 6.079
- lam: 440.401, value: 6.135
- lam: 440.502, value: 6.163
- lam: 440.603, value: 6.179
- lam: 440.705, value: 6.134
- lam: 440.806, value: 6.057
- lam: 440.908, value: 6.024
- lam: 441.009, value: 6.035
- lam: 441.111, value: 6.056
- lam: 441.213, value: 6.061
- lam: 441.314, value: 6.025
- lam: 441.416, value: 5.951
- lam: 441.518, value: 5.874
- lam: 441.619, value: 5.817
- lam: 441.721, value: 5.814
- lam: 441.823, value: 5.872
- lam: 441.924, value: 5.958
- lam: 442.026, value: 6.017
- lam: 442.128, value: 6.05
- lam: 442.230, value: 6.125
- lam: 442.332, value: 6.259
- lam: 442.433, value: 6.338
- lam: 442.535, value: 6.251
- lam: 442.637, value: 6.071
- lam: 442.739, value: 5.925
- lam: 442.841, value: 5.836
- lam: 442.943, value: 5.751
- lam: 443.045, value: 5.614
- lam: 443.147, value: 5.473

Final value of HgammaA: -0.22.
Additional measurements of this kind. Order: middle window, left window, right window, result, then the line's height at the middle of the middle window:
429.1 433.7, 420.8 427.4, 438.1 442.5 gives -0.359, 5.86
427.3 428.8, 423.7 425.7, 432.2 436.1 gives 0.063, 6.08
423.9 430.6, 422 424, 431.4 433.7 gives 0.343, 6.13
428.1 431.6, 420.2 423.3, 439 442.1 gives -0.197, 5.76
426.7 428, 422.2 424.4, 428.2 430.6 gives 0.106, 5.89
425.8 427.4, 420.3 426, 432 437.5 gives 0.054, 5.91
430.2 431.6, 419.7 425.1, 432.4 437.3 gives -0.049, 6.14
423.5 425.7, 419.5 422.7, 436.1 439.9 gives -0.122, 5.62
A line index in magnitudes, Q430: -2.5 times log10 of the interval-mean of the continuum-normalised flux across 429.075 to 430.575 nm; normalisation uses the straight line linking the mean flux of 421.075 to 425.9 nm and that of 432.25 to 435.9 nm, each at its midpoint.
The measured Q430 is 0.06 mag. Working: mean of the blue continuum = 5.82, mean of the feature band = 5.78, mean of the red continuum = 6.32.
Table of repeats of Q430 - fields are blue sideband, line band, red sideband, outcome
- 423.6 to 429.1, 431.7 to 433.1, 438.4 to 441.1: -0.12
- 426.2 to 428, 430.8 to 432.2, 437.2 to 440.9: -0.17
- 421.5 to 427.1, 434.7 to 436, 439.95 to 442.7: -0.03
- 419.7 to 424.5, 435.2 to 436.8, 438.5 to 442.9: -0.08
